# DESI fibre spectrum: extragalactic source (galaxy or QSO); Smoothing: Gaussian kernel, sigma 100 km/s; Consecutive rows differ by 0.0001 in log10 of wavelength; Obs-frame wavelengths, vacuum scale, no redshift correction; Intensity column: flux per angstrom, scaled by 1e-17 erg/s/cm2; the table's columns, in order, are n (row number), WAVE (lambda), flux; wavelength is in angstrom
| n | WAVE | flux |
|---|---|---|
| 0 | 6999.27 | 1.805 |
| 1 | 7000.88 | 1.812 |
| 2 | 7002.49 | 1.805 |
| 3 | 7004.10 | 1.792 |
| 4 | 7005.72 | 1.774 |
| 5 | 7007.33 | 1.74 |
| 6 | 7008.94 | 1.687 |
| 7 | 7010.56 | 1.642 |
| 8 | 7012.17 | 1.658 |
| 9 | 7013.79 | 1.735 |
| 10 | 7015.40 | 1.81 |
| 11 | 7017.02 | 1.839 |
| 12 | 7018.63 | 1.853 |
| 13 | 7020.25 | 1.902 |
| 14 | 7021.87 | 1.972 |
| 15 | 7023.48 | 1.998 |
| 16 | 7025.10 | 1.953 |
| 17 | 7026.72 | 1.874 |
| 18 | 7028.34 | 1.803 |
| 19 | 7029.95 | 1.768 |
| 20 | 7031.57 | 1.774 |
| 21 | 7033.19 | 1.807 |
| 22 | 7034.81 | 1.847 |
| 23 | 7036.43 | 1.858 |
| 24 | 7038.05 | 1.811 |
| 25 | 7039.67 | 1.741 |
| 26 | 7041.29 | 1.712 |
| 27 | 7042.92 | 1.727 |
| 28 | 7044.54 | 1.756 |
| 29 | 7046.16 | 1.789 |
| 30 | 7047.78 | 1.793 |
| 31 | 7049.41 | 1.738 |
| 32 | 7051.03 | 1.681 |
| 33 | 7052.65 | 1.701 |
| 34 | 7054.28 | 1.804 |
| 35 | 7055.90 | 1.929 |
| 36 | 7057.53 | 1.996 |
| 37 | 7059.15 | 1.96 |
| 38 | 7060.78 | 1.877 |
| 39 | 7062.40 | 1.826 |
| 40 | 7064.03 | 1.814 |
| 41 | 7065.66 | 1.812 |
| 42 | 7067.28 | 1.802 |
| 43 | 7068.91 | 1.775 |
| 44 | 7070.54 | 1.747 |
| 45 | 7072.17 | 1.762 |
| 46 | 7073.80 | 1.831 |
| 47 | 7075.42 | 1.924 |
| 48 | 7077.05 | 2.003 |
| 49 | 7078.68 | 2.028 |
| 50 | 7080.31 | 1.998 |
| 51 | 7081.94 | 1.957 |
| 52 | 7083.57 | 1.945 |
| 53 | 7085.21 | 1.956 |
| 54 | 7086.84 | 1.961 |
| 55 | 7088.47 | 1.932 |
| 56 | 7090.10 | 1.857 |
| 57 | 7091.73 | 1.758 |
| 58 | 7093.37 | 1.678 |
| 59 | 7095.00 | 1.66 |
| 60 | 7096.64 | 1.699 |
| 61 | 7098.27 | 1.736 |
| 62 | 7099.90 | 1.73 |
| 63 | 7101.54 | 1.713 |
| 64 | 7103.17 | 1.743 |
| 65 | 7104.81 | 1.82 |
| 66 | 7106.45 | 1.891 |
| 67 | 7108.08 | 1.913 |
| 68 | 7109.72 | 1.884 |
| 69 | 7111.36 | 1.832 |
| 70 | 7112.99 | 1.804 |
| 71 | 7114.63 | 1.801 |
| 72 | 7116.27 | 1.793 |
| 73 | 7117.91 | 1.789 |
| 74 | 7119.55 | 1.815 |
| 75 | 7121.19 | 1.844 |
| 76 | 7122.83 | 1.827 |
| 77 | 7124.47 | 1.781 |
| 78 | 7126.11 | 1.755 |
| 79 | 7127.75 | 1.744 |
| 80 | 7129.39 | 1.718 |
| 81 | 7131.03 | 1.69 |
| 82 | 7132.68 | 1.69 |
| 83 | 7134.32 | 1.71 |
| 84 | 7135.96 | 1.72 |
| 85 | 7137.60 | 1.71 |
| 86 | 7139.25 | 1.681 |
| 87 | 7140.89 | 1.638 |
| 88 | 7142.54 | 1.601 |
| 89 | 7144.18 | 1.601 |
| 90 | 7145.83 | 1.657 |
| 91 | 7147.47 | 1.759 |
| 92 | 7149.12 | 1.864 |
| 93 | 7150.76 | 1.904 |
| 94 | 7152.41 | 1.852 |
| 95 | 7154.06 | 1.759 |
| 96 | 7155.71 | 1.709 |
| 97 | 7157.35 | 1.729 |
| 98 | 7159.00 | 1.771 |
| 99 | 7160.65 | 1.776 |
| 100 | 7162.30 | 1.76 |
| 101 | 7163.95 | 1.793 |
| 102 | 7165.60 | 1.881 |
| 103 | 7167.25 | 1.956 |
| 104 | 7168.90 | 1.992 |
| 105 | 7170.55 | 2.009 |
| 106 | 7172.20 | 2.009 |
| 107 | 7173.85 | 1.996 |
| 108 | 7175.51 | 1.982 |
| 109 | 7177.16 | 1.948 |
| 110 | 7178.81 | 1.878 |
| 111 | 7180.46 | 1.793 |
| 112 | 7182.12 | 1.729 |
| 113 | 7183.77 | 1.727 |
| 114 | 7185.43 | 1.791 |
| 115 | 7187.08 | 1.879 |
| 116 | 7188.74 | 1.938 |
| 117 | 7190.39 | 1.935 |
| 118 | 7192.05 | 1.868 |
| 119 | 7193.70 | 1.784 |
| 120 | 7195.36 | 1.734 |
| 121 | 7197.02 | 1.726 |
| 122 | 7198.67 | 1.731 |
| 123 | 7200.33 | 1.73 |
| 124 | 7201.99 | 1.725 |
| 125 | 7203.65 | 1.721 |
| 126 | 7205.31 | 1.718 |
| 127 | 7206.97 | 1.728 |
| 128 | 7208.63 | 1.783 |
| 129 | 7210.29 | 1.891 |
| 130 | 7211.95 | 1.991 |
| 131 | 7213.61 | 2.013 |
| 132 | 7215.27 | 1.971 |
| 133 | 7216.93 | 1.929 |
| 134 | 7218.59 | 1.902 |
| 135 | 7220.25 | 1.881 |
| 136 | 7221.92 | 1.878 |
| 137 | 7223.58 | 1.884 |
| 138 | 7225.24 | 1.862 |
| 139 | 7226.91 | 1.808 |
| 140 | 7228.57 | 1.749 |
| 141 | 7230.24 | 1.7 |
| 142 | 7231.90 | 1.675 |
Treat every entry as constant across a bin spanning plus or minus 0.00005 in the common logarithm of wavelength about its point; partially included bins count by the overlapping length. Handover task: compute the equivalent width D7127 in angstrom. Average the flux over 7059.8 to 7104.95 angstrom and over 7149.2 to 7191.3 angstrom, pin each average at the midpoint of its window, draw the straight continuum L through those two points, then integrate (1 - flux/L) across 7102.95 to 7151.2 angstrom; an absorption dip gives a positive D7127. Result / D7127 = 2.1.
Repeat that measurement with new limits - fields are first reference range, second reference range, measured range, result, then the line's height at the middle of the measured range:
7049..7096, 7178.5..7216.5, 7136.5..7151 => 1.0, 1.83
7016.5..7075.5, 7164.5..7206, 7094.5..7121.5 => 0.6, 1.83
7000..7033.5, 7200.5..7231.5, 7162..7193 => -1.0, 1.83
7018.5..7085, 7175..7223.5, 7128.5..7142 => 1.1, 1.84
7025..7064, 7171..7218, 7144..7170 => 0.5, 1.84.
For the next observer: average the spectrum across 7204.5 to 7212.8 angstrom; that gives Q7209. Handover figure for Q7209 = 1.82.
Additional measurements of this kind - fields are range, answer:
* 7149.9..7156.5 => 1.81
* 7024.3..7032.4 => 1.83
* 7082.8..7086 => 1.95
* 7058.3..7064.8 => 1.87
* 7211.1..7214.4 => 2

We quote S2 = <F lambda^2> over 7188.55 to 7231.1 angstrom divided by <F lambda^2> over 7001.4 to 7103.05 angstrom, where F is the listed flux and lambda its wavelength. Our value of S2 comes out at 1.05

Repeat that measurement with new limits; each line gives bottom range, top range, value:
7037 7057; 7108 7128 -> 1.05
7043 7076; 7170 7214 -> 1.05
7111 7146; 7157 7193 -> 1.09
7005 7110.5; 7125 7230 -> 1.03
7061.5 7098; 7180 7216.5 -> 1.01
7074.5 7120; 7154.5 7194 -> 1.03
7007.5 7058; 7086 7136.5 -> 1.01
